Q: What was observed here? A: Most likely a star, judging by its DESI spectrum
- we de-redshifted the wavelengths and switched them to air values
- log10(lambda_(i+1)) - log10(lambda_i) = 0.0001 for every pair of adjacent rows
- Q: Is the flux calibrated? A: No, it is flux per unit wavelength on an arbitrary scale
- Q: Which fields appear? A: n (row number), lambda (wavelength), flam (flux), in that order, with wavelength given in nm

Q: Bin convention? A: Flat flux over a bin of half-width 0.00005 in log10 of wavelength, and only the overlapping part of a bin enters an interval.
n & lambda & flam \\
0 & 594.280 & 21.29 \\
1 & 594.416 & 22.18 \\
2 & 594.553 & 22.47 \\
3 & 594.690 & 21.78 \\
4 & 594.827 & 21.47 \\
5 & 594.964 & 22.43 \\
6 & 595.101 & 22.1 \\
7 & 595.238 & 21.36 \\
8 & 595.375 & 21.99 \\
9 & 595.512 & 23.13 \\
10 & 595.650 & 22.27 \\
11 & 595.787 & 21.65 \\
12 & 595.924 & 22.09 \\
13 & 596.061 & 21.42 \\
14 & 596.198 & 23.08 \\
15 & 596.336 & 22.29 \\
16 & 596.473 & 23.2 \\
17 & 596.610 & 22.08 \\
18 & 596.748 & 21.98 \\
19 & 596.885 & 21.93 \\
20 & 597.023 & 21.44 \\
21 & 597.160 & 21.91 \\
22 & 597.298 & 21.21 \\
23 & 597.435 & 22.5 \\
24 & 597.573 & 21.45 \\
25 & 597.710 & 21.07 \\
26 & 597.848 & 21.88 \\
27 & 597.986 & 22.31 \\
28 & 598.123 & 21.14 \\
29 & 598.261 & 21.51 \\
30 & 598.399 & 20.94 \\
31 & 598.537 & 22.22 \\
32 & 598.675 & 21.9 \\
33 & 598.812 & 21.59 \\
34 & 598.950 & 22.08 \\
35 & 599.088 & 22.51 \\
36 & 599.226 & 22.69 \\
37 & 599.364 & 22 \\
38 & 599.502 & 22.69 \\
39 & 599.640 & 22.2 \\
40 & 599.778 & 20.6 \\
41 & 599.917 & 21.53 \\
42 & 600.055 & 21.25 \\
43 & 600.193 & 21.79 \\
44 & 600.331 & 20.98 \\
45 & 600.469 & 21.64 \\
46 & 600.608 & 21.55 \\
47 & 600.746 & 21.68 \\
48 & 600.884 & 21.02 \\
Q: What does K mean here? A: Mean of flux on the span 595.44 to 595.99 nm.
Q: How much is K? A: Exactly 22.3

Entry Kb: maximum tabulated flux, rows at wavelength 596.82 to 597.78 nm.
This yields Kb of 22.5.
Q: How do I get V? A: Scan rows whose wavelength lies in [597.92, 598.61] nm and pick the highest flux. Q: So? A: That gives 22.31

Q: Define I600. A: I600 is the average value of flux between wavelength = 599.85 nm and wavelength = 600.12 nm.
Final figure 21.4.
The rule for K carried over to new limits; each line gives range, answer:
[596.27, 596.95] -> 22.3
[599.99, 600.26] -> 21.5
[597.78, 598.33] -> 21.7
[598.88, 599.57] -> 22.4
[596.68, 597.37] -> 21.7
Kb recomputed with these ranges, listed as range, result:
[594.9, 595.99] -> 23.13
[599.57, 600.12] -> 22.2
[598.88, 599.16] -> 22.51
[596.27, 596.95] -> 23.2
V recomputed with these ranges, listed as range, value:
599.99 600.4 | 21.79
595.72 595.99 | 22.09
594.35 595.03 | 22.47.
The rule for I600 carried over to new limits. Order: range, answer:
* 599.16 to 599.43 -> 22.3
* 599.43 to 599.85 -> 21.8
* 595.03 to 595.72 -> 22.2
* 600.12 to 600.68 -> 21.5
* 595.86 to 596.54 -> 22.4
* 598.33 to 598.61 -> 21.5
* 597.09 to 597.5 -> 21.9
